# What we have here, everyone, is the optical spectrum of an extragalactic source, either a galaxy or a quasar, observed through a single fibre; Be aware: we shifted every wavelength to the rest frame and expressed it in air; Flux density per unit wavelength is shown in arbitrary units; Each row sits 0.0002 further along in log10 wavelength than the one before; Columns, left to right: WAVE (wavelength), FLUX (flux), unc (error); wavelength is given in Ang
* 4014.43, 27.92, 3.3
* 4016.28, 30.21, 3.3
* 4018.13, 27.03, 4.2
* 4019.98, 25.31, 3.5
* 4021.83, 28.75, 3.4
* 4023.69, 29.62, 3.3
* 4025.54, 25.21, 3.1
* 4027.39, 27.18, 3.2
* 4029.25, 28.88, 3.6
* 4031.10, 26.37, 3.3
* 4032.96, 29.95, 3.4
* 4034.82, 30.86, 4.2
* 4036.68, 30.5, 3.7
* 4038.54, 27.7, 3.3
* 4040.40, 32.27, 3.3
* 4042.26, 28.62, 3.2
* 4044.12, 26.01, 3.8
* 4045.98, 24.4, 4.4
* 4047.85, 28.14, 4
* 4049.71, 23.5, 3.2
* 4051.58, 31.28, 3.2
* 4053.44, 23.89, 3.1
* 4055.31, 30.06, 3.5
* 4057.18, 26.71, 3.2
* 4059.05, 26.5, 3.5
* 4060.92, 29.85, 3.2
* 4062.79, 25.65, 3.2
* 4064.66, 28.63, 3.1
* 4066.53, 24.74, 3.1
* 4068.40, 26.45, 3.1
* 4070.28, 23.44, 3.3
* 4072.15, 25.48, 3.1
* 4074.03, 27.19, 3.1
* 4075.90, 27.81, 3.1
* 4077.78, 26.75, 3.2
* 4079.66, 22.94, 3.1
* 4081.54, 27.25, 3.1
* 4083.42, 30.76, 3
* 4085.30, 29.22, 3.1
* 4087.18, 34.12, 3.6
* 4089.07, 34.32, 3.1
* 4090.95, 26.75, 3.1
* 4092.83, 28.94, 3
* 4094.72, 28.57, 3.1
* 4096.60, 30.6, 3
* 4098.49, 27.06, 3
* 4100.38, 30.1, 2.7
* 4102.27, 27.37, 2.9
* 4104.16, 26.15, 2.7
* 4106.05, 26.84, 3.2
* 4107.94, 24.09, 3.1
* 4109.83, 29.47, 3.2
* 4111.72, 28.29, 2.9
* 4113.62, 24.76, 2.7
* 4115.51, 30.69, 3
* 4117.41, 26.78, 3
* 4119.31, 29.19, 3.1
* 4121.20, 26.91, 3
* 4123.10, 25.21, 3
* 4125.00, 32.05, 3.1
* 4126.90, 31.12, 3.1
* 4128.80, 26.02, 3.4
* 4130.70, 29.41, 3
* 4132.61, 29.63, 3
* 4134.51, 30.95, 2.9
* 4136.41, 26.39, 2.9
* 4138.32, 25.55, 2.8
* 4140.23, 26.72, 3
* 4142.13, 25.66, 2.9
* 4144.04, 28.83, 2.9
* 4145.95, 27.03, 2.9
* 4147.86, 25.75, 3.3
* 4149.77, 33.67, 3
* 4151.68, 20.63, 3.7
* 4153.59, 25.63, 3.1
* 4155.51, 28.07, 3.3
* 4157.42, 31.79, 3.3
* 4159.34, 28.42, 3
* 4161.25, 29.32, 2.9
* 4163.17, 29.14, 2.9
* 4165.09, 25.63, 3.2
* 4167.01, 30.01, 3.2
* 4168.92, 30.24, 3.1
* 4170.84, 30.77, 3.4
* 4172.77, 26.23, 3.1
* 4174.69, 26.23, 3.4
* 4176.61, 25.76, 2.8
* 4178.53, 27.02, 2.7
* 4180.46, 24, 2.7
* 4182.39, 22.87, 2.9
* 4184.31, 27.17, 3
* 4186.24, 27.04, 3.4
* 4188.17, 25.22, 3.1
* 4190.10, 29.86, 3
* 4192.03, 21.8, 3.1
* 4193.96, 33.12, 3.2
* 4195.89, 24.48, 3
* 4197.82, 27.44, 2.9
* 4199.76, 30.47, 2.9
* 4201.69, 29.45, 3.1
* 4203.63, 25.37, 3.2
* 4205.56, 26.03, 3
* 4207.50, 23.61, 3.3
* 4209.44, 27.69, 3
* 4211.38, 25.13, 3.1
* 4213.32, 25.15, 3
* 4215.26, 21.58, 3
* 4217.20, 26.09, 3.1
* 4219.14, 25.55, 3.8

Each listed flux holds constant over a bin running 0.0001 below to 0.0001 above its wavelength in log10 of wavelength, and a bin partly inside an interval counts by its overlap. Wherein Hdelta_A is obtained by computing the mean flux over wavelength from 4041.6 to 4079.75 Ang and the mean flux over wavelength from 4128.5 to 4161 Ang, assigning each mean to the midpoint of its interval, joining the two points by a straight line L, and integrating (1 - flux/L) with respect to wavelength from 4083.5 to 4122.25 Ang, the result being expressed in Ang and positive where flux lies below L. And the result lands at -1.96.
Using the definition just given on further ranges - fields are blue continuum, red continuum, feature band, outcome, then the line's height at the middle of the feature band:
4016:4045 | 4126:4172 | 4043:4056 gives 0.7 Ang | 28.3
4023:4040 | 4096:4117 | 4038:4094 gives 1.0 Ang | 28.2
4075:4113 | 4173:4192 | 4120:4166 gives -1.6 Ang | 27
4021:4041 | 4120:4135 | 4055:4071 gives 1.1 Ang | 28.8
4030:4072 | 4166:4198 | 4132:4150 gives -0.4 Ang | 27.2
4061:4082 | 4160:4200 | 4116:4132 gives -1.0 Ang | 26.7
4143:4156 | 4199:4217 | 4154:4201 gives -1.8 Ang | 26.5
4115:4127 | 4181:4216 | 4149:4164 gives -0.4 Ang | 27.6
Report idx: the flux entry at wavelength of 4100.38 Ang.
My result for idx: 30.1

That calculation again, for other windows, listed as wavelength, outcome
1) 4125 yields 32.05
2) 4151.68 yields 20.63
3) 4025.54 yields 25.21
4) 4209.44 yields 27.69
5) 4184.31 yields 27.17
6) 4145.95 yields 27.03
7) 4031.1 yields 26.37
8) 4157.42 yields 31.79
